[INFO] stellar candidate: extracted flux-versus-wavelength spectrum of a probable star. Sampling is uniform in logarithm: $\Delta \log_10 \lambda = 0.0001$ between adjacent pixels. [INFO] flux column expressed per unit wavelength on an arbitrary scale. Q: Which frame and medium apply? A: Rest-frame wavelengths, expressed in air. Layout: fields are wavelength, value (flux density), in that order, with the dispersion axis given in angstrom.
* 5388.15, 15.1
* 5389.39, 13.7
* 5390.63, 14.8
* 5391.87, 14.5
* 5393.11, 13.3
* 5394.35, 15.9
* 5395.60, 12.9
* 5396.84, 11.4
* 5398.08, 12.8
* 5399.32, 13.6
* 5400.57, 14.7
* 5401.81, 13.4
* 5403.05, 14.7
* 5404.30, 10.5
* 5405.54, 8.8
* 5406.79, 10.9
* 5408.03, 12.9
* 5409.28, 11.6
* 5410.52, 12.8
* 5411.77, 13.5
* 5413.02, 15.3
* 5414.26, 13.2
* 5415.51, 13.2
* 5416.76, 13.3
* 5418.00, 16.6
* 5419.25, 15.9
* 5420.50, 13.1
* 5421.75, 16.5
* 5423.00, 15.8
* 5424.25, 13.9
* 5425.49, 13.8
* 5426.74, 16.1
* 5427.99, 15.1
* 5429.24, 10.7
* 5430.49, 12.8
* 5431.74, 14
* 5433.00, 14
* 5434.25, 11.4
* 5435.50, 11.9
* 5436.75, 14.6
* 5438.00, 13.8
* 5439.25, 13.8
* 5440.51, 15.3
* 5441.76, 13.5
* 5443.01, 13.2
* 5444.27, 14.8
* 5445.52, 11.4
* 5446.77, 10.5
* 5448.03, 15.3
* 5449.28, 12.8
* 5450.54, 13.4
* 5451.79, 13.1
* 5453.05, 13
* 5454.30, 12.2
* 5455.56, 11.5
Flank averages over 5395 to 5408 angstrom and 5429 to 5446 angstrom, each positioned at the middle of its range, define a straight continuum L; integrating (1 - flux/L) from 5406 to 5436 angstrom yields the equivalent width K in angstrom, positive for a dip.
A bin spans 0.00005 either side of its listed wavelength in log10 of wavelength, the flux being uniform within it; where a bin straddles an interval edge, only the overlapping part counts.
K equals -1.8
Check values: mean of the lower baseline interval 12.4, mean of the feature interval 13.7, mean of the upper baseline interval 13.3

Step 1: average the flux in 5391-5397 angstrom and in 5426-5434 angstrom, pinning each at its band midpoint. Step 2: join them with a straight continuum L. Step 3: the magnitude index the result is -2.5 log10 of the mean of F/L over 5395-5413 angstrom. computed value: 0.100 mag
